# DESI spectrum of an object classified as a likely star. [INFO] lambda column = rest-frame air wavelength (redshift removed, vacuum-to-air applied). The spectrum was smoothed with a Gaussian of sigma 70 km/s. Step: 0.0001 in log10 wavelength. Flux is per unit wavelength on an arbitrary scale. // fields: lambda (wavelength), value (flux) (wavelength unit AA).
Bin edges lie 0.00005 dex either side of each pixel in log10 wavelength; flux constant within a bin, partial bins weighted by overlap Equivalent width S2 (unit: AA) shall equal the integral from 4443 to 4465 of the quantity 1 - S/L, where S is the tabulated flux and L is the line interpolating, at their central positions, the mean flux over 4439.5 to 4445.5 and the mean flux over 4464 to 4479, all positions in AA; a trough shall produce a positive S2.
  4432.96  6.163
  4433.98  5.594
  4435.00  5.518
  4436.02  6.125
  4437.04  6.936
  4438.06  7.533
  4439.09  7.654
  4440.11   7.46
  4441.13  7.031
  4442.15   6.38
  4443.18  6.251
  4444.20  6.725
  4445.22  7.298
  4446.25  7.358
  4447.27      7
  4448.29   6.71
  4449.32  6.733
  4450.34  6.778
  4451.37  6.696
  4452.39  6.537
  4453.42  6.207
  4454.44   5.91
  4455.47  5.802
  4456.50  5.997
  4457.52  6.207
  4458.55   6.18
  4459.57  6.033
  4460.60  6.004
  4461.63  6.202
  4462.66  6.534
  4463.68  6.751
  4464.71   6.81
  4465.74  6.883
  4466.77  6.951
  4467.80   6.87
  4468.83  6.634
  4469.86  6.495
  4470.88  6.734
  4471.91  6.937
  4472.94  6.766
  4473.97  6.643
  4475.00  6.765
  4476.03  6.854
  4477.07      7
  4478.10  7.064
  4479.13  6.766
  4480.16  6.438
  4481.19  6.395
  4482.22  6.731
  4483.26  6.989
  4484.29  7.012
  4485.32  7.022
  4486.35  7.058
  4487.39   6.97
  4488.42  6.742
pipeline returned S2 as 1.1 AA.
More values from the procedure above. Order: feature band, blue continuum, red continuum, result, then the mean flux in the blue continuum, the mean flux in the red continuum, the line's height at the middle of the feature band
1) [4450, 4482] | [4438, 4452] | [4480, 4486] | 1.5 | 6.95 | 6.8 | 6.87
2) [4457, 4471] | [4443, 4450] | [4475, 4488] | 0.7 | 6.9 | 6.85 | 6.88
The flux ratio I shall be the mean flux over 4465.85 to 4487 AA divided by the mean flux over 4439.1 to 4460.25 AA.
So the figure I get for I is 1.03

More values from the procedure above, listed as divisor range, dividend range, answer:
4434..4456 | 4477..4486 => 1.02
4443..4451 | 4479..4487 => 0.99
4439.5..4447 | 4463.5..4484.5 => 0.98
